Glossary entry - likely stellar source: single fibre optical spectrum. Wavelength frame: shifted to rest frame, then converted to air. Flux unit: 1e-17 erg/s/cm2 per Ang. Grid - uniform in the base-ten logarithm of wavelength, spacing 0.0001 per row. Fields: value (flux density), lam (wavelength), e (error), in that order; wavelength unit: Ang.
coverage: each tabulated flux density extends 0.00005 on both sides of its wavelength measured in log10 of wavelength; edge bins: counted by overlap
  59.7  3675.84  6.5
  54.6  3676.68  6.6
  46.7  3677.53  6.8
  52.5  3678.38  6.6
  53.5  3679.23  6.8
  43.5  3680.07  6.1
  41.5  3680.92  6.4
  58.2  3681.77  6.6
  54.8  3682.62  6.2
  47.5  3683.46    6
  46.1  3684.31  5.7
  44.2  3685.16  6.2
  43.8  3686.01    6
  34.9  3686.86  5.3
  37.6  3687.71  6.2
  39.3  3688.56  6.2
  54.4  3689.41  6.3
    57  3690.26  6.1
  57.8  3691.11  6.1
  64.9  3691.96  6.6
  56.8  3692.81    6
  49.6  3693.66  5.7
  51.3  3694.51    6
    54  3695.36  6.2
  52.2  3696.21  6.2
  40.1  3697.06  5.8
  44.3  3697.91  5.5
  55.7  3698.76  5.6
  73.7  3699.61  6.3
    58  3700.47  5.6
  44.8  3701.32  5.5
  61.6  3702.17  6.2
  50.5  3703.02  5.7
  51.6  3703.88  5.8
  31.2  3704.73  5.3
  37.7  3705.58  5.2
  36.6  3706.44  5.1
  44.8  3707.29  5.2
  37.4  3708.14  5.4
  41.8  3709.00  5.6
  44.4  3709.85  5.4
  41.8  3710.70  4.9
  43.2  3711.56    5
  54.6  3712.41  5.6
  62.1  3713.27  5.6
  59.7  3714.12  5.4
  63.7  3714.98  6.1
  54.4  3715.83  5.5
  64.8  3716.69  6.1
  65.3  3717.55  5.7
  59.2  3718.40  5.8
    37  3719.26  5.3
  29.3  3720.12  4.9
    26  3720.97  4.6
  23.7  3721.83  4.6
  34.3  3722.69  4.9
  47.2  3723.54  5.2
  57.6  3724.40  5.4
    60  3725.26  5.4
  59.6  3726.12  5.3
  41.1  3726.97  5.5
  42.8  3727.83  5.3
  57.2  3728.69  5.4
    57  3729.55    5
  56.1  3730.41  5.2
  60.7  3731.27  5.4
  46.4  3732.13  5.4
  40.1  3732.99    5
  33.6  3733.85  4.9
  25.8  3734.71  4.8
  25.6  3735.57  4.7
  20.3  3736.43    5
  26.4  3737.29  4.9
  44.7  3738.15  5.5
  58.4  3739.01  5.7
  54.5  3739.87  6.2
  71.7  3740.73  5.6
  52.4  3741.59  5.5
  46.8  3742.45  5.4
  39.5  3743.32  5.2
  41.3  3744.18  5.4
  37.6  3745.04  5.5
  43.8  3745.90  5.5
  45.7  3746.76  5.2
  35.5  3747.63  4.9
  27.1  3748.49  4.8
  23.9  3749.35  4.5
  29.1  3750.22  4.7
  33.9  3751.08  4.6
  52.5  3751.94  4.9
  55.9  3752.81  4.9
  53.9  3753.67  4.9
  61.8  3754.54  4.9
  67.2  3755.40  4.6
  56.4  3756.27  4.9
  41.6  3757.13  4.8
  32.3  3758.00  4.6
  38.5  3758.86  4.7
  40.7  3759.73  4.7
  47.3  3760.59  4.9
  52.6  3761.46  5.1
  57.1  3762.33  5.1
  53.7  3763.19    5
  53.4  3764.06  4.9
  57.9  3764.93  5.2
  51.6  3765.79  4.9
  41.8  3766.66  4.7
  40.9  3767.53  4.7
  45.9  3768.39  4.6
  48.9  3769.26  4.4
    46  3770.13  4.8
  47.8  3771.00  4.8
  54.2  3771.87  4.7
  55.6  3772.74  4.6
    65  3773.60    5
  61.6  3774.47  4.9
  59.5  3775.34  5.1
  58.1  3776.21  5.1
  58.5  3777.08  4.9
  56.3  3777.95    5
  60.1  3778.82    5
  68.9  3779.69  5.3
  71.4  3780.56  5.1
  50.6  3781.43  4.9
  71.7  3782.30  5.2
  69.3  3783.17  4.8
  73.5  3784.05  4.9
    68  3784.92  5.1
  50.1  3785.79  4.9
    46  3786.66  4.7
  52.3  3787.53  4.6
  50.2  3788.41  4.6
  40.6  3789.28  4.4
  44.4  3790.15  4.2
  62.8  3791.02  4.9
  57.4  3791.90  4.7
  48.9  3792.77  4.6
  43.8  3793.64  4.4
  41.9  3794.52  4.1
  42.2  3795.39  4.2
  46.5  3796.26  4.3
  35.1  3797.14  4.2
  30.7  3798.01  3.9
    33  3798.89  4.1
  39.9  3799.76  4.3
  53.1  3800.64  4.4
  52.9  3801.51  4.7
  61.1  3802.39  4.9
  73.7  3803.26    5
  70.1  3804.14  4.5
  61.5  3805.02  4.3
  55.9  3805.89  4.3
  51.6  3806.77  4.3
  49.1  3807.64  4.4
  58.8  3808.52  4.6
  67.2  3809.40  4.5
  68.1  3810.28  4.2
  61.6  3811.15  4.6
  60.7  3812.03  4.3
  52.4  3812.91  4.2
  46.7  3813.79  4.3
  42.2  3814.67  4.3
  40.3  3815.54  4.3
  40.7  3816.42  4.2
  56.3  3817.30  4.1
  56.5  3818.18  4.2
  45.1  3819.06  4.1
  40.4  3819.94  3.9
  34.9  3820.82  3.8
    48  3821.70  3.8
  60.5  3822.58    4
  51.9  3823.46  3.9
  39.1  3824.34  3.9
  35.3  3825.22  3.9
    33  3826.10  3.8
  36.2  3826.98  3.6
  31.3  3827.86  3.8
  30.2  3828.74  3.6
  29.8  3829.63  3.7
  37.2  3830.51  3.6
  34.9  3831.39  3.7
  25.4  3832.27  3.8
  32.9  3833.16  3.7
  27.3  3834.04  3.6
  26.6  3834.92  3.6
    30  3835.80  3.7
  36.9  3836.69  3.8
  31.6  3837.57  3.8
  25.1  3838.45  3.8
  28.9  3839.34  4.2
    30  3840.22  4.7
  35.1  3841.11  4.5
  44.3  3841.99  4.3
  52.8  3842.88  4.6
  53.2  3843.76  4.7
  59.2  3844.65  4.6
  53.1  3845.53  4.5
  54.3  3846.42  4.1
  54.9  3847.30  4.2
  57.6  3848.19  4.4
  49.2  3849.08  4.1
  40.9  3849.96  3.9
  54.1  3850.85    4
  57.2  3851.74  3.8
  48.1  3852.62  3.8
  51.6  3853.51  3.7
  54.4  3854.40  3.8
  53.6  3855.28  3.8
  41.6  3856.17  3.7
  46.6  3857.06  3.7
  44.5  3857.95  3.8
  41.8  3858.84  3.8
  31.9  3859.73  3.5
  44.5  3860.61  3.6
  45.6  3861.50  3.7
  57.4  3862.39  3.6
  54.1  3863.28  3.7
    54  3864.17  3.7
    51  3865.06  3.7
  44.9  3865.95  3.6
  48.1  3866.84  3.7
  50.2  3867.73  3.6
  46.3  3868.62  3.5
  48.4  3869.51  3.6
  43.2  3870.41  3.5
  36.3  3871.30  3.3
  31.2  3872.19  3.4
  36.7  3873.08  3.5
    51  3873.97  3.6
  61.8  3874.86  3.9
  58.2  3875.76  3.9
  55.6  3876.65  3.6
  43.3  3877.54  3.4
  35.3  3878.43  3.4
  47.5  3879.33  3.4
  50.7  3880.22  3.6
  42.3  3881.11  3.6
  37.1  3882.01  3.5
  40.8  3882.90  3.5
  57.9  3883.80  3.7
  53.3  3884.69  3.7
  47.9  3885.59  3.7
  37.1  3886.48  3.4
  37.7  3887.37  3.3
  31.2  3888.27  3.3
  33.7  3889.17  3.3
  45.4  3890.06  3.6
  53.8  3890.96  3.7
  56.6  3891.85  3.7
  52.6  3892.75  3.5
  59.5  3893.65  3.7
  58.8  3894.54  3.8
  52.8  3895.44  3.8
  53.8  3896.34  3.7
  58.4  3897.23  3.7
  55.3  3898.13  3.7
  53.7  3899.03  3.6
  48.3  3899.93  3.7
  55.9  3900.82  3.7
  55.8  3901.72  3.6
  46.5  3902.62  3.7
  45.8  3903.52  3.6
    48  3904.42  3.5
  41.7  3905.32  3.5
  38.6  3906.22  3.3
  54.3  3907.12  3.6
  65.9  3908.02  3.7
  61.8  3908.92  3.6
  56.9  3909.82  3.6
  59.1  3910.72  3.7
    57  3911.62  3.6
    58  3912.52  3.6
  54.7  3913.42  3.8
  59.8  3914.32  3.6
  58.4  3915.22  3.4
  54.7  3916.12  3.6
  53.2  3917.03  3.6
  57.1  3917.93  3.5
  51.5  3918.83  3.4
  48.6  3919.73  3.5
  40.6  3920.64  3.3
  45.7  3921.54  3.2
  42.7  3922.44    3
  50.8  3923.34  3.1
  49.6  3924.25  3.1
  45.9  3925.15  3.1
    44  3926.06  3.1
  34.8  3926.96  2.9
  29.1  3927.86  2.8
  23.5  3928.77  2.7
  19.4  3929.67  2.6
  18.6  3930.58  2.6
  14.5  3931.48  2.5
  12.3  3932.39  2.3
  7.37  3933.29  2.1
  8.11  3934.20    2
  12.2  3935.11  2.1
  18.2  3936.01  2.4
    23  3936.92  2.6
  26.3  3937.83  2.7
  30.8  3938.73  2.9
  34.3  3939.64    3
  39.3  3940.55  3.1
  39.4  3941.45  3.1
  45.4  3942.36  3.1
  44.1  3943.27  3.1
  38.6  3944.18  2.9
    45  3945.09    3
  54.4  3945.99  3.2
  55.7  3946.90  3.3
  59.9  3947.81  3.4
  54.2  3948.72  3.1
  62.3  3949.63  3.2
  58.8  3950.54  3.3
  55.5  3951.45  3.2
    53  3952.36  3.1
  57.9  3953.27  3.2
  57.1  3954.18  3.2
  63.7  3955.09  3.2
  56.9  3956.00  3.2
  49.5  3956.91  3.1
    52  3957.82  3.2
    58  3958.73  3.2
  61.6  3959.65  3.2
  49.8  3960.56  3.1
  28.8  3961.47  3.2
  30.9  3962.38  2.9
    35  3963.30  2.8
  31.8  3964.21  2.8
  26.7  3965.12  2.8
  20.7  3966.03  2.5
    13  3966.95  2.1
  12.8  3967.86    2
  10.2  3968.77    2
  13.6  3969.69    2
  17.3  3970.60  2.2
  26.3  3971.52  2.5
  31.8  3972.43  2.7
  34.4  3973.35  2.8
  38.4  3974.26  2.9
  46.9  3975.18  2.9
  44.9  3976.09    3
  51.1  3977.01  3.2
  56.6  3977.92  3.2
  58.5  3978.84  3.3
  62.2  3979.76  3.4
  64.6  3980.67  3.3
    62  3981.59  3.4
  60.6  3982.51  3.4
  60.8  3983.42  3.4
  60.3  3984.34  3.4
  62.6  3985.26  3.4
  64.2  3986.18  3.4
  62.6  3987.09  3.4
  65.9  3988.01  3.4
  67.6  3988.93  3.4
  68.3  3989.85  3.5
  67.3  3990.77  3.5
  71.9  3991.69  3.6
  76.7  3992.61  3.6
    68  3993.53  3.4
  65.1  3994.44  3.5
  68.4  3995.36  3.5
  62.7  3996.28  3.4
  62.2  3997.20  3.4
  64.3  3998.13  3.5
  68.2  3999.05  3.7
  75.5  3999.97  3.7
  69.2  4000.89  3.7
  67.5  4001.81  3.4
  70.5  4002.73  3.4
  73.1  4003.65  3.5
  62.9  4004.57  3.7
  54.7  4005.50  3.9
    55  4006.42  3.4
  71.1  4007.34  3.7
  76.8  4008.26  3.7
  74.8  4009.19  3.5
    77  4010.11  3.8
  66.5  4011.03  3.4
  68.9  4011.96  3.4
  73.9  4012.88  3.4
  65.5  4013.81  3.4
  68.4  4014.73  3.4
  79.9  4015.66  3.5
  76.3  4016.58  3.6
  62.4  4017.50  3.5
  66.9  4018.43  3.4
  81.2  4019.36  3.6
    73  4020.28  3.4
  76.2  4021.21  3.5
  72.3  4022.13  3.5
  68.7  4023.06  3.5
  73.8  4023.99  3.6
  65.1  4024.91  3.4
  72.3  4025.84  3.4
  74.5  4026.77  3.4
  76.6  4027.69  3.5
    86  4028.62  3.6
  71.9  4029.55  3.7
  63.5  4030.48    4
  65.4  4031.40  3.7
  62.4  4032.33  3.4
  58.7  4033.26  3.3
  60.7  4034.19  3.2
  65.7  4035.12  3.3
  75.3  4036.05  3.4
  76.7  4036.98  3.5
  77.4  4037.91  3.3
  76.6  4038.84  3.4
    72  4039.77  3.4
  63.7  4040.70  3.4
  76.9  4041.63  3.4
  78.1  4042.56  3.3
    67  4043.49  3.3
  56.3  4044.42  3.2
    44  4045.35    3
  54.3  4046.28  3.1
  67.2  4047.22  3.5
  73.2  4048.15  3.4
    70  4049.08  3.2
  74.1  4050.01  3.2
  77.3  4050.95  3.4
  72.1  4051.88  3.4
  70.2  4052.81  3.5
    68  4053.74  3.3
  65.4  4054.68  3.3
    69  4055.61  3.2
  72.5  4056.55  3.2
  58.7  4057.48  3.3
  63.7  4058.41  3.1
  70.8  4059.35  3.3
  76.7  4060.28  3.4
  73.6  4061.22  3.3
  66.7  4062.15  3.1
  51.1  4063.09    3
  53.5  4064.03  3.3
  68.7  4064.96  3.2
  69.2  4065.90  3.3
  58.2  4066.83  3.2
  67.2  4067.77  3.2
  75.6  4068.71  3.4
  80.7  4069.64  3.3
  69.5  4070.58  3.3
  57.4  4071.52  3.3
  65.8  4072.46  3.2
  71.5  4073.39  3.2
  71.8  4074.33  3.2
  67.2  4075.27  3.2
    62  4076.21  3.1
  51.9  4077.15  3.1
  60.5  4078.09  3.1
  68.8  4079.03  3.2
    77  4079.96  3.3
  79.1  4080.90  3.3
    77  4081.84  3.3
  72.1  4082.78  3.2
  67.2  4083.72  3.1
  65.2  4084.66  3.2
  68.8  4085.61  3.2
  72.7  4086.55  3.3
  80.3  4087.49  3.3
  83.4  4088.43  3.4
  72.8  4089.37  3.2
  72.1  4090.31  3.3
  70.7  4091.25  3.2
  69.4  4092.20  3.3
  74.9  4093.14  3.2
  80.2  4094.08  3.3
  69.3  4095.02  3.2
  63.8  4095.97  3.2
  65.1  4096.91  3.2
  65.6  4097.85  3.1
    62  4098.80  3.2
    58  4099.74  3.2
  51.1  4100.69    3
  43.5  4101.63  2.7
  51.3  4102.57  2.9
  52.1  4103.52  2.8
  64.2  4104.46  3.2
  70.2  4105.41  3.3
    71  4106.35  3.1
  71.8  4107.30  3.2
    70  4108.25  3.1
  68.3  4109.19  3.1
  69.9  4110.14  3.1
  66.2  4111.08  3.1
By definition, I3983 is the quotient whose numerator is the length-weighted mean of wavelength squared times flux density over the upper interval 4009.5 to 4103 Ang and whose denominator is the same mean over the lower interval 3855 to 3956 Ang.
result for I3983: 1.62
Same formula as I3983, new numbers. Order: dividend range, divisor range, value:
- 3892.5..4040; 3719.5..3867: 1.24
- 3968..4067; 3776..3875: 1.49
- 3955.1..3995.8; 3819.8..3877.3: 1.19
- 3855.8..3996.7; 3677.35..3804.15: 1.04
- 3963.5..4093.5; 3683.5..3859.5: 1.53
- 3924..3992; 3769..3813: 0.84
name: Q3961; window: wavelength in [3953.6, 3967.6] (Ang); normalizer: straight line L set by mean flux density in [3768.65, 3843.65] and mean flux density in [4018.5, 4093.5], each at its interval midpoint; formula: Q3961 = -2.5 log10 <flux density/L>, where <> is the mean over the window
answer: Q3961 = 0.41 mag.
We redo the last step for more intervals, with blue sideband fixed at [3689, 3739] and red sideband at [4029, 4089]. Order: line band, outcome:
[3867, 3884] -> 0.25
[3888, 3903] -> 0.14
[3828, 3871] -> 0.27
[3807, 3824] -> 0.05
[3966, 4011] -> 0.14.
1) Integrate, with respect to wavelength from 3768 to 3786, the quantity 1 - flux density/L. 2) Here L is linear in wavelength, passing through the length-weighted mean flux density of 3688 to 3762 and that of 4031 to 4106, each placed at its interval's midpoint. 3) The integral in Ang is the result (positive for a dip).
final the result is -3.2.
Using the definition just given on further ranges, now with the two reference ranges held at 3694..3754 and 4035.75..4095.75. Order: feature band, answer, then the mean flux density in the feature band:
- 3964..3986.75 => 7.8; 41.5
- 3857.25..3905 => 7.6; 47.8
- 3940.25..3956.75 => 2.4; 52.4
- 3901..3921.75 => 2.1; 52.9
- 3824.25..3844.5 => 7.2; 34.5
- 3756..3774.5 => -0.1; 49.3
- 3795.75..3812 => -0.7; 54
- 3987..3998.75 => -0.5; 67.1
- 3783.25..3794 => -0.7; 53.8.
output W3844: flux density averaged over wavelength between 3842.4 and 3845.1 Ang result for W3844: 54.9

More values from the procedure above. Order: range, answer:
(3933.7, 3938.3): 17.5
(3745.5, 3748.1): 41.4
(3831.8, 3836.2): 28.5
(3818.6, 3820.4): 42.8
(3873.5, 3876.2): 56.7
